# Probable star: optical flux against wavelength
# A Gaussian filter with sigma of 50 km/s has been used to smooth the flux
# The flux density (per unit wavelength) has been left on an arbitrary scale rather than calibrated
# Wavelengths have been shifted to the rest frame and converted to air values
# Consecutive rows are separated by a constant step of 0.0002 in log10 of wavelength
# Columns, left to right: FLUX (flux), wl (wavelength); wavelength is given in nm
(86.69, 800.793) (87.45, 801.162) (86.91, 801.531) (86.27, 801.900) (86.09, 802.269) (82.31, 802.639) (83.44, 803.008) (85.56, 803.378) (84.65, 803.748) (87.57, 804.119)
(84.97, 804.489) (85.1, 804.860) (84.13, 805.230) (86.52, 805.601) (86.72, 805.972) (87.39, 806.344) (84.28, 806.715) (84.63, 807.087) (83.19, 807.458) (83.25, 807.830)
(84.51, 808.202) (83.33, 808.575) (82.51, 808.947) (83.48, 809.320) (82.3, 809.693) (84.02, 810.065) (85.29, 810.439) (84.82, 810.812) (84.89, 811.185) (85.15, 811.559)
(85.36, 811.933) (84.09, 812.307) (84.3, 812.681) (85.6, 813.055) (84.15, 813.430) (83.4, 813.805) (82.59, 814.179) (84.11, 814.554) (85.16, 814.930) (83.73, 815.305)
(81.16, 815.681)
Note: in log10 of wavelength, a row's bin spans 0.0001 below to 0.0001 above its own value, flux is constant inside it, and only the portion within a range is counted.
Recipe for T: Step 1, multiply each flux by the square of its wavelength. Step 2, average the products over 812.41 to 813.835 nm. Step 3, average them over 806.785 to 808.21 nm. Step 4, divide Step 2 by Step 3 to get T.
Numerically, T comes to 1.02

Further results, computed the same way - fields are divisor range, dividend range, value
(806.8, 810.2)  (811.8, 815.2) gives 1.02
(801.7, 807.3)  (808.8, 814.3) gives 1.00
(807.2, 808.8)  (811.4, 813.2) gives 1.03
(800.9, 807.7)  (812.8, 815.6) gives 1.01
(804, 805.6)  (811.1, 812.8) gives 1.01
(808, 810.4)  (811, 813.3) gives 1.02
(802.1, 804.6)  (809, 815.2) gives 1.01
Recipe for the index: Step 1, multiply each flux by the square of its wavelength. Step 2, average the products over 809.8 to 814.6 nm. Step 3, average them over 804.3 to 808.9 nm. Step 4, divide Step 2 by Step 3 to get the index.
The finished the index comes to 1.01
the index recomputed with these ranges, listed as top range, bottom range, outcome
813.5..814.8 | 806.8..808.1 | 1.01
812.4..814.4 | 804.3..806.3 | 1.00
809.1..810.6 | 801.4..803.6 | 1.00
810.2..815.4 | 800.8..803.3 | 1.01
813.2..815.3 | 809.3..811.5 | 1.01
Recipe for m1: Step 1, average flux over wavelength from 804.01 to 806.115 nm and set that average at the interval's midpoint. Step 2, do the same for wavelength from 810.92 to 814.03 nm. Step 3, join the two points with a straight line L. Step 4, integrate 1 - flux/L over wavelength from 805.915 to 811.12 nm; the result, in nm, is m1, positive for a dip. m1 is 0.06 nm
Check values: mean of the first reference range 85.8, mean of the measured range 84.2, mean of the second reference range 84.6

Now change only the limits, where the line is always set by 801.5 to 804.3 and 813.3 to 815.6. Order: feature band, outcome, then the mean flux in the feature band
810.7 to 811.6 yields -0.01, 84.9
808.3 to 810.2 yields 0.03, 83.2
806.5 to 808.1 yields 0.01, 84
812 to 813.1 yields -0.01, 84.7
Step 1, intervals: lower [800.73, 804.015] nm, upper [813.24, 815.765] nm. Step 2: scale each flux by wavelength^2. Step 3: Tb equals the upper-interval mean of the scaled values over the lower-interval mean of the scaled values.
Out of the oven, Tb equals 1.0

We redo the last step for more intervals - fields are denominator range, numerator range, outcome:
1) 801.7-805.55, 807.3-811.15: 1.00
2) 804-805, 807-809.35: 0.98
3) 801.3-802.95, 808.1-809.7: 0.99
